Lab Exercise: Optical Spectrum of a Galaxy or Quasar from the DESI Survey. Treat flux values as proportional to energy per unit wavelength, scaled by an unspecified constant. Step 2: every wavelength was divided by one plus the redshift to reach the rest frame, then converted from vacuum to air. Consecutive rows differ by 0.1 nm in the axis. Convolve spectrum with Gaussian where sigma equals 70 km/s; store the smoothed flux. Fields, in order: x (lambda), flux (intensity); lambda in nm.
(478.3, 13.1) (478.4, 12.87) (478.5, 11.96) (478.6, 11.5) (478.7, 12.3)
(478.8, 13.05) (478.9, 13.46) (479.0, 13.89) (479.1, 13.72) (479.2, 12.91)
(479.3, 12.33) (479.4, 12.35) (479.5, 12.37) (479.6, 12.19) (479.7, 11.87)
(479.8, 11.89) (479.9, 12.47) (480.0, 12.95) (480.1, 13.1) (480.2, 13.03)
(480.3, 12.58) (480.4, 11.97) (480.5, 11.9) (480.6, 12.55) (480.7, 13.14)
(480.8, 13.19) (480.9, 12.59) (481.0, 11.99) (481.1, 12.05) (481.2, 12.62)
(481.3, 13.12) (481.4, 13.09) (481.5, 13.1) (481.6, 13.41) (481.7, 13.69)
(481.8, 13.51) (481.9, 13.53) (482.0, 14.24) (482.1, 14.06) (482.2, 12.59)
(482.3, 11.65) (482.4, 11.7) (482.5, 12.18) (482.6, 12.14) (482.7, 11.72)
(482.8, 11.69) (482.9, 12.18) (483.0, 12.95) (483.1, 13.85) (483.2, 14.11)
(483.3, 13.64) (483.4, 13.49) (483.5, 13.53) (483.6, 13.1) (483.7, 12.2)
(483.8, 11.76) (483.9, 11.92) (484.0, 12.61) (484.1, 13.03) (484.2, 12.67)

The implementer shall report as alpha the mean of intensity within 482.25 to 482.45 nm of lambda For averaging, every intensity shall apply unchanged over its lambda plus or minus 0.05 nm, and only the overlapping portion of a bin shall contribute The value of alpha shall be 11.7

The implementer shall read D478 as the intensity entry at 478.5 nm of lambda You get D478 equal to 11.96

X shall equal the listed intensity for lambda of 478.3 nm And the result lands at 13.1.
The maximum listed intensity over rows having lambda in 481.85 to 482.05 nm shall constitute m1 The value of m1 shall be 14.24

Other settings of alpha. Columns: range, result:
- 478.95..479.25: 13.5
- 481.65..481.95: 13.6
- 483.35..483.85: 12.8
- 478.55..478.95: 12.6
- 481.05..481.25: 12.3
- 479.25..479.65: 12.3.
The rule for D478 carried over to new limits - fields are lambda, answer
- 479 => 13.89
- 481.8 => 13.51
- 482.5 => 12.18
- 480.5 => 11.9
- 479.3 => 12.33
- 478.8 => 13.05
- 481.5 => 13.1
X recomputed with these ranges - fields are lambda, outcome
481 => 11.99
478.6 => 11.5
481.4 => 13.09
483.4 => 13.49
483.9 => 11.92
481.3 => 13.12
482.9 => 12.18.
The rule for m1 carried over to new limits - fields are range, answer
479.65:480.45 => 13.1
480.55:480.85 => 13.19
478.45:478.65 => 11.96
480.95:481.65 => 13.41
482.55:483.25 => 14.11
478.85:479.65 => 13.89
